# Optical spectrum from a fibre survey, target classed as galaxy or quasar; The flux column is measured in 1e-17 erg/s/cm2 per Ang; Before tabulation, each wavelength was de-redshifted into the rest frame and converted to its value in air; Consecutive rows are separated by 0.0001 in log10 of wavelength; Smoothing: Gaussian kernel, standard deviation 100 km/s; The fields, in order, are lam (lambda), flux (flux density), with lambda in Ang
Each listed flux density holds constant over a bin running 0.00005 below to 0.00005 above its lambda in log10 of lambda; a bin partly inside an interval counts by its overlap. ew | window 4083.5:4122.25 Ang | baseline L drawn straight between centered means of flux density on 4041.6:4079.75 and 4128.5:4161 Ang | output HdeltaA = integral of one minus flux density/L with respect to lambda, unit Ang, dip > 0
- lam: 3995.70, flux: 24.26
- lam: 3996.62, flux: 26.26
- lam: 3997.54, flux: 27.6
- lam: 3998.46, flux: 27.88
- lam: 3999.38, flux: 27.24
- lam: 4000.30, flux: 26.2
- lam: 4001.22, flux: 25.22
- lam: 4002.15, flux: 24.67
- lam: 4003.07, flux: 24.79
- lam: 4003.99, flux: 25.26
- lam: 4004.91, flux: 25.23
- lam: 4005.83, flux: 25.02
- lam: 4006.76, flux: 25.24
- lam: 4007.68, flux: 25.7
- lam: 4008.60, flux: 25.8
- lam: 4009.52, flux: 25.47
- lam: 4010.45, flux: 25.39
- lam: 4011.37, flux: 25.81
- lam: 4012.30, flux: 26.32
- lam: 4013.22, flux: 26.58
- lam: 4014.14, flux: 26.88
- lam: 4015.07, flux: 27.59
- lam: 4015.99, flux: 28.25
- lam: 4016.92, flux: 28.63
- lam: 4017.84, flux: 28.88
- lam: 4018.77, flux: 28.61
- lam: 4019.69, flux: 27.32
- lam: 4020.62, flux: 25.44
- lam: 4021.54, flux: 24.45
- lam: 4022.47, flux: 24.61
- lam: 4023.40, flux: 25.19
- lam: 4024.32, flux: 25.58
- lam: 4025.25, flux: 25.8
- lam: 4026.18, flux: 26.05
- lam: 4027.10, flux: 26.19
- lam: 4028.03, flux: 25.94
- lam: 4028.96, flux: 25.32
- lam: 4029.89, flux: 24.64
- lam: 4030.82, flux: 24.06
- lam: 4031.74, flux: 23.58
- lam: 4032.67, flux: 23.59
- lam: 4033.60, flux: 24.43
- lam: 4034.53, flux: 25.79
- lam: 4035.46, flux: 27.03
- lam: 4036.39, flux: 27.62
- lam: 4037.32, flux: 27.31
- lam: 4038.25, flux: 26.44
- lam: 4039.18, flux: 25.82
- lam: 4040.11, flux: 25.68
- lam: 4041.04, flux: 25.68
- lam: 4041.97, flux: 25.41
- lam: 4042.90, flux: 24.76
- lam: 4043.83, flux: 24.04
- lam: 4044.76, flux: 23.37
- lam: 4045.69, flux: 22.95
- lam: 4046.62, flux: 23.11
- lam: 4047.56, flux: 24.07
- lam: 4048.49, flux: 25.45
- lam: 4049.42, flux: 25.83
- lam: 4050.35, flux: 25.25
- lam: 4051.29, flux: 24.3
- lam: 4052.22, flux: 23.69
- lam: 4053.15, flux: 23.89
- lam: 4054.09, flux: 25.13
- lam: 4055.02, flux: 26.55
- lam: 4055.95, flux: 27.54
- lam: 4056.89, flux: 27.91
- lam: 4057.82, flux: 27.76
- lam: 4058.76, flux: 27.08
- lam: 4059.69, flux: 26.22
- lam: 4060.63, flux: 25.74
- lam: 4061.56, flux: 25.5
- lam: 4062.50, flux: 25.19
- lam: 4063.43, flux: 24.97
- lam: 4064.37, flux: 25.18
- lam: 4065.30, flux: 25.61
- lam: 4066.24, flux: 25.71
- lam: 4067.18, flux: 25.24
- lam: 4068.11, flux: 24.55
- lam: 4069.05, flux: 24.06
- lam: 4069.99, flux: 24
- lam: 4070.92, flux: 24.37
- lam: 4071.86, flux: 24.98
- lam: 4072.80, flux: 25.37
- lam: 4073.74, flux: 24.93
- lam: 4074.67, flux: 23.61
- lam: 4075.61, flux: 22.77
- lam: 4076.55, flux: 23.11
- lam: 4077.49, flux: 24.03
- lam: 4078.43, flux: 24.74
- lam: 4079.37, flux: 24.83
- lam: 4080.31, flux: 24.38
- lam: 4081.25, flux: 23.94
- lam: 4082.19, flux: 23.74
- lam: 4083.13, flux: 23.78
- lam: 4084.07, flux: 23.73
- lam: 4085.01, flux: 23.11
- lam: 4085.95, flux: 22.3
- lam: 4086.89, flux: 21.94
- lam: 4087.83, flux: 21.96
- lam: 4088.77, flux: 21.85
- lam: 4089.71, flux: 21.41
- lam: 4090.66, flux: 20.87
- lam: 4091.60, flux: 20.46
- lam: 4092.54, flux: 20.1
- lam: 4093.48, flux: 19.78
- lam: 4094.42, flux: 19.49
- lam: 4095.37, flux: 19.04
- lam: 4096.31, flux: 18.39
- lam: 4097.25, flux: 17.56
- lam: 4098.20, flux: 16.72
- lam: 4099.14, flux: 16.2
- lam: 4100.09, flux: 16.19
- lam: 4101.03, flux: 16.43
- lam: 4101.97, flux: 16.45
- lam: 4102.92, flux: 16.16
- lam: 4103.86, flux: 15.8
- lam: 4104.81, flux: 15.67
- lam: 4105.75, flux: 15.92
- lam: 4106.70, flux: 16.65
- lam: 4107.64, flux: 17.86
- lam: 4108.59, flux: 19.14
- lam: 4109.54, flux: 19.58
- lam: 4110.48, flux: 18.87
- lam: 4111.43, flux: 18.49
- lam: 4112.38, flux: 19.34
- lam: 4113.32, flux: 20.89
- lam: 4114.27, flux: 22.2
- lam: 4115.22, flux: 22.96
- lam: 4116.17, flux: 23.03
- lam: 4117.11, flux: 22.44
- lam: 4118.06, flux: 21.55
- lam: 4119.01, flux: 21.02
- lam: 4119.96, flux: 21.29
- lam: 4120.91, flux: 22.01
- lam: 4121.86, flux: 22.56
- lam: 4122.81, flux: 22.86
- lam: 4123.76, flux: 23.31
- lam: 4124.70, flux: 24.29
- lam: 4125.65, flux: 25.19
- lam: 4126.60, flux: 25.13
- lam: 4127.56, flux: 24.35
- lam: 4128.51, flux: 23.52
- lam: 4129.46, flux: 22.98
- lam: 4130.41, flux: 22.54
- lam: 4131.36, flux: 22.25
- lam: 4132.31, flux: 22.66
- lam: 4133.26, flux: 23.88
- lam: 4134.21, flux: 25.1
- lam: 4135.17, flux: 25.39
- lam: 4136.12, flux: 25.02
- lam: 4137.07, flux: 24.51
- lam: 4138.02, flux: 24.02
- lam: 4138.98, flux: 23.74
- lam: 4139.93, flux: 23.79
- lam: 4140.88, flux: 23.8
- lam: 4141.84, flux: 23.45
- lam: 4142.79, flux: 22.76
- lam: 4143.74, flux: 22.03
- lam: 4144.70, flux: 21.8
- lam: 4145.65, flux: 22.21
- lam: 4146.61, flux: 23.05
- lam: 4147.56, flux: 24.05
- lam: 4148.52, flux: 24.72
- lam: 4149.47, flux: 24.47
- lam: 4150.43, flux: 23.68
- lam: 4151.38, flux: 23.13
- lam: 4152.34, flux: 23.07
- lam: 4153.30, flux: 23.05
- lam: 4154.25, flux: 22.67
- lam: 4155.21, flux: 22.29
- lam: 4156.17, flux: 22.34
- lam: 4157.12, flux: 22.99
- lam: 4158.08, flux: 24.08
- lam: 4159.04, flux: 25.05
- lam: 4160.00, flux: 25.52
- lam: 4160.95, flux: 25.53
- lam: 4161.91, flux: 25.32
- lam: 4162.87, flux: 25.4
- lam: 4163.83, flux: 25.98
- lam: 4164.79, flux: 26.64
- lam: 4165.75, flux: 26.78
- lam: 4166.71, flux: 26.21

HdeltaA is 7.27 Ang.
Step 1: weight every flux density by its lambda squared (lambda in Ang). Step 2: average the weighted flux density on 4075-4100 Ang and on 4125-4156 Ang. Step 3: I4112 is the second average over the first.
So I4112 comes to 1.1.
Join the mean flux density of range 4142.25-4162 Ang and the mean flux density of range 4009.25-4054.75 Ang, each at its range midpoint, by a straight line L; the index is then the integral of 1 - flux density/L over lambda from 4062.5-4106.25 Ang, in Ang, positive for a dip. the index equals 5.4 Ang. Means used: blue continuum 25.6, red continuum 23.5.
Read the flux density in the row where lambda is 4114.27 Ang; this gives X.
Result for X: 22.2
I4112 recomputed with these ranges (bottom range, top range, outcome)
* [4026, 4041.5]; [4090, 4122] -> 0.77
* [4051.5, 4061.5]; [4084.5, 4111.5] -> 0.73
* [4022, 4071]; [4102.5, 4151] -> 0.91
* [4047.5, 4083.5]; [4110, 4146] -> 0.94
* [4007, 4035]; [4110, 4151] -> 0.93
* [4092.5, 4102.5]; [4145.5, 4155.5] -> 1.35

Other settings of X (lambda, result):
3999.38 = 27.24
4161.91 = 25.32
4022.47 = 24.61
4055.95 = 27.54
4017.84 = 28.88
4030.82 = 24.06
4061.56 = 25.5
